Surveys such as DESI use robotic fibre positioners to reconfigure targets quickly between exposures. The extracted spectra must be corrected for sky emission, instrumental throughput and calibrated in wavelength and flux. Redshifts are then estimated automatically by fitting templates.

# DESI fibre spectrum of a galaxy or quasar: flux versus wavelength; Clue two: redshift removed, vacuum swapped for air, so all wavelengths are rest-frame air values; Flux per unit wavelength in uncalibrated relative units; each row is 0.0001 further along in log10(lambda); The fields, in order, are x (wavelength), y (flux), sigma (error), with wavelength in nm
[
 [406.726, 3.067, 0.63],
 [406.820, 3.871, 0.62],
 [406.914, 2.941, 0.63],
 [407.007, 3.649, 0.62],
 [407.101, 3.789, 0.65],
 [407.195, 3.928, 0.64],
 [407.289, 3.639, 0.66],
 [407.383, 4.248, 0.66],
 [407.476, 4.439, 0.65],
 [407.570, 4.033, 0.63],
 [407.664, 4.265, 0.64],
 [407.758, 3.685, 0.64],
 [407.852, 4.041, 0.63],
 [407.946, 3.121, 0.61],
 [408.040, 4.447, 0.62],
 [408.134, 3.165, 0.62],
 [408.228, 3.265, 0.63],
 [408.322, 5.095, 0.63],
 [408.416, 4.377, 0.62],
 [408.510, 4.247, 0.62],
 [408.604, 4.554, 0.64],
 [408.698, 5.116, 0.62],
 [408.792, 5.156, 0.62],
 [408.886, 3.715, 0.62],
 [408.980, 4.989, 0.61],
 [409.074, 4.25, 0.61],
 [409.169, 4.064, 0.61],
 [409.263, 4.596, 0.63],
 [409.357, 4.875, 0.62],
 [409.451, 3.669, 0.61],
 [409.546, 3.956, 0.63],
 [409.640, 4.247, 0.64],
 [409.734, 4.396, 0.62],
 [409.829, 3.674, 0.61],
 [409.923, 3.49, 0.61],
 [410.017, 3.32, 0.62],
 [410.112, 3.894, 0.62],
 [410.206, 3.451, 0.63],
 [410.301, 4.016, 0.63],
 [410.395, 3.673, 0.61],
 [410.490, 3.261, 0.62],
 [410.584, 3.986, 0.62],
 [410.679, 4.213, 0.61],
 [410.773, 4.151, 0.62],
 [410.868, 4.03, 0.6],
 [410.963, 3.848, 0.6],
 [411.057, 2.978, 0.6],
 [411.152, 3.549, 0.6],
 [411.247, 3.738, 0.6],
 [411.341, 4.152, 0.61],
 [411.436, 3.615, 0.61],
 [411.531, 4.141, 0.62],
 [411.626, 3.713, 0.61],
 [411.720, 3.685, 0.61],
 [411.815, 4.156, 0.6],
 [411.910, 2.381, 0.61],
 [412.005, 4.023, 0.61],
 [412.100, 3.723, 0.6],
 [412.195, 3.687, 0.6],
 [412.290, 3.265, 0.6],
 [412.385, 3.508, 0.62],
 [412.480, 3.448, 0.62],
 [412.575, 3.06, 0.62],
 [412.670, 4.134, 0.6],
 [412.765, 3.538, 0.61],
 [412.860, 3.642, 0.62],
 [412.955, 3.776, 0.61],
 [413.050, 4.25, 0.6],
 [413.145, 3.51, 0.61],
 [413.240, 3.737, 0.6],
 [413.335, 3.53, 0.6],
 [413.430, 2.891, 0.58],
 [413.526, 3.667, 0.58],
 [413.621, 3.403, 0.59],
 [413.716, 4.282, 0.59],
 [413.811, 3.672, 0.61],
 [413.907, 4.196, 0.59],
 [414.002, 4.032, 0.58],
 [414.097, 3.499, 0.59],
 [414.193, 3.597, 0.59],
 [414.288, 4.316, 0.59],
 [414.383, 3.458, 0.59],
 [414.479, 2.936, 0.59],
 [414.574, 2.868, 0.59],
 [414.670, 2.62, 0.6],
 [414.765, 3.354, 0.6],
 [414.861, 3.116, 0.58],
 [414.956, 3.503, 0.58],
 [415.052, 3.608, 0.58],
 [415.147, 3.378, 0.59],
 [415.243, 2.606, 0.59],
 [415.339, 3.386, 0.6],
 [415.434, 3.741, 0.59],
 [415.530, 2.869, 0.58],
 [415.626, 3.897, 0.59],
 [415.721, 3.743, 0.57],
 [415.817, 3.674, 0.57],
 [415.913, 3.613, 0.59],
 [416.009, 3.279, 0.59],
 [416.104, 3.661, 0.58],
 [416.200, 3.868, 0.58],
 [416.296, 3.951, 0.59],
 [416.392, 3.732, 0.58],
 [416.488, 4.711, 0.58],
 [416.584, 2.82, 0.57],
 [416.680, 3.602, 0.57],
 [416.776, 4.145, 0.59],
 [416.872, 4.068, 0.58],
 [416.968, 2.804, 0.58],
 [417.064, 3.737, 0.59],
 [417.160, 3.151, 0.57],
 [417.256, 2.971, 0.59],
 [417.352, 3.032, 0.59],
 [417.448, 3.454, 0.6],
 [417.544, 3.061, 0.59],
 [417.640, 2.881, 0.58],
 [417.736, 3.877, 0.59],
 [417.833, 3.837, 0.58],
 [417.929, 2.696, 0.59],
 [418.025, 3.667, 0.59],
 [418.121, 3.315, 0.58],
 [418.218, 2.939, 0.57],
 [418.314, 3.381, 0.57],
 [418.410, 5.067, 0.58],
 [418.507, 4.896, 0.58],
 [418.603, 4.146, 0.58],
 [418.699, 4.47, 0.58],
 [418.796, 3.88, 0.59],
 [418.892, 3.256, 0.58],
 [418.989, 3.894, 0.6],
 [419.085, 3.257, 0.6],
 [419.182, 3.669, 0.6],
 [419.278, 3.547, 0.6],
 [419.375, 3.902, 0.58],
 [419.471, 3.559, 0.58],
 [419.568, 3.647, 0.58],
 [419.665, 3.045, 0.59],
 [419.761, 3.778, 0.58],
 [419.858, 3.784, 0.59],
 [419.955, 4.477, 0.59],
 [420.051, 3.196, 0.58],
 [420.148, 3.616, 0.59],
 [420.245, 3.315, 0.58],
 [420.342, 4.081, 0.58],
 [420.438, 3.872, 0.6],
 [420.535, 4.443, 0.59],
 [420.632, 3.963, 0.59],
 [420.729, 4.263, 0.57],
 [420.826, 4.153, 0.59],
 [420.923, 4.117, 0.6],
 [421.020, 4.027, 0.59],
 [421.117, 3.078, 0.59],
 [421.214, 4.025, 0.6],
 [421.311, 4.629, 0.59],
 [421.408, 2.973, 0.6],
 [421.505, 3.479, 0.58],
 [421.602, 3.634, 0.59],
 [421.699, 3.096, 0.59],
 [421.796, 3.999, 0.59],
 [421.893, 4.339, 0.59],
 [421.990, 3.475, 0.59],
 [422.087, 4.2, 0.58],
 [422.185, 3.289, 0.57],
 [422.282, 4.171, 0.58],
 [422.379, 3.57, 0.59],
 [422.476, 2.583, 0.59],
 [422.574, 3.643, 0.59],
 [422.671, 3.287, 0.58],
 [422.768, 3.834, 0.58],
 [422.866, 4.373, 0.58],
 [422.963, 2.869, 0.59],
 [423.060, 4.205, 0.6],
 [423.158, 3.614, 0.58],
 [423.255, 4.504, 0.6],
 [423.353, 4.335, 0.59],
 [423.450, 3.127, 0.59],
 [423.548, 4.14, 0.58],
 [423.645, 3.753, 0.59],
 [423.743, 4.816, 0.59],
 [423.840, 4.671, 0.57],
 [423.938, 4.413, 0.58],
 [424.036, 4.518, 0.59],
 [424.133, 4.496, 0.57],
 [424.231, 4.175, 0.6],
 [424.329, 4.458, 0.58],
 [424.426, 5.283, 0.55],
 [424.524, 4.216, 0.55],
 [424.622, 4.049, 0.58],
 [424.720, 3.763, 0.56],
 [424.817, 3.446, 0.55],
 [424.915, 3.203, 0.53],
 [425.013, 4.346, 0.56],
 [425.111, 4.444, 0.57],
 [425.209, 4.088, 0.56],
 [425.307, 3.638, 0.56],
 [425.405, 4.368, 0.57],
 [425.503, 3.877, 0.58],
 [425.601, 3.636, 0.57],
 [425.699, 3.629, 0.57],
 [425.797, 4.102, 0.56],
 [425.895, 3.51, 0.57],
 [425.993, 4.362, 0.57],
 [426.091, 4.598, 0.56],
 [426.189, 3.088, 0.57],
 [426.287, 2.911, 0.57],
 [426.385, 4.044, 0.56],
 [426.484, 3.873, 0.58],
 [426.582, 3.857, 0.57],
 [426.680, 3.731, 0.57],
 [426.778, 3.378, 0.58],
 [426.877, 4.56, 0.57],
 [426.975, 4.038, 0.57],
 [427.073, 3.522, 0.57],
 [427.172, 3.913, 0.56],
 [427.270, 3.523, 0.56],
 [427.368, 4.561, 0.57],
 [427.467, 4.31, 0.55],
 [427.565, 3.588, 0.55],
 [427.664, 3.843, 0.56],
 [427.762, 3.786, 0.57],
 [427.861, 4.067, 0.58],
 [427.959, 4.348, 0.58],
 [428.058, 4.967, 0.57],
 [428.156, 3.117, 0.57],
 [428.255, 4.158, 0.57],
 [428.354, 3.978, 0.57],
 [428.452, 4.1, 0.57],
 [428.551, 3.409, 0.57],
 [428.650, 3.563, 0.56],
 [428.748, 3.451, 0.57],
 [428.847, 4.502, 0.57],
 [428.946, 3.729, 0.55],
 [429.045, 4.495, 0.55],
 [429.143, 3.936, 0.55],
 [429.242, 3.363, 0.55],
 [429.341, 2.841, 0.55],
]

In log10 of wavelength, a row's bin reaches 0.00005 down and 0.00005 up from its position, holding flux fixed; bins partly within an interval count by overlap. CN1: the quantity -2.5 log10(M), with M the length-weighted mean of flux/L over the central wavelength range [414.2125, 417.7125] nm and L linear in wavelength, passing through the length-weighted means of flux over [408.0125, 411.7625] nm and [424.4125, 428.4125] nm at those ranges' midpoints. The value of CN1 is 0.16 mag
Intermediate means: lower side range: 4.02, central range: 3.44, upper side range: 3.93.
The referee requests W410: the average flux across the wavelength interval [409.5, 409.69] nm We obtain 4.12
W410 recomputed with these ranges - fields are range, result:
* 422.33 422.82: 3.39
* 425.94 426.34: 3.75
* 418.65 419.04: 3.87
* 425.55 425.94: 3.72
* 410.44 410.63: 3.62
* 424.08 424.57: 4.53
